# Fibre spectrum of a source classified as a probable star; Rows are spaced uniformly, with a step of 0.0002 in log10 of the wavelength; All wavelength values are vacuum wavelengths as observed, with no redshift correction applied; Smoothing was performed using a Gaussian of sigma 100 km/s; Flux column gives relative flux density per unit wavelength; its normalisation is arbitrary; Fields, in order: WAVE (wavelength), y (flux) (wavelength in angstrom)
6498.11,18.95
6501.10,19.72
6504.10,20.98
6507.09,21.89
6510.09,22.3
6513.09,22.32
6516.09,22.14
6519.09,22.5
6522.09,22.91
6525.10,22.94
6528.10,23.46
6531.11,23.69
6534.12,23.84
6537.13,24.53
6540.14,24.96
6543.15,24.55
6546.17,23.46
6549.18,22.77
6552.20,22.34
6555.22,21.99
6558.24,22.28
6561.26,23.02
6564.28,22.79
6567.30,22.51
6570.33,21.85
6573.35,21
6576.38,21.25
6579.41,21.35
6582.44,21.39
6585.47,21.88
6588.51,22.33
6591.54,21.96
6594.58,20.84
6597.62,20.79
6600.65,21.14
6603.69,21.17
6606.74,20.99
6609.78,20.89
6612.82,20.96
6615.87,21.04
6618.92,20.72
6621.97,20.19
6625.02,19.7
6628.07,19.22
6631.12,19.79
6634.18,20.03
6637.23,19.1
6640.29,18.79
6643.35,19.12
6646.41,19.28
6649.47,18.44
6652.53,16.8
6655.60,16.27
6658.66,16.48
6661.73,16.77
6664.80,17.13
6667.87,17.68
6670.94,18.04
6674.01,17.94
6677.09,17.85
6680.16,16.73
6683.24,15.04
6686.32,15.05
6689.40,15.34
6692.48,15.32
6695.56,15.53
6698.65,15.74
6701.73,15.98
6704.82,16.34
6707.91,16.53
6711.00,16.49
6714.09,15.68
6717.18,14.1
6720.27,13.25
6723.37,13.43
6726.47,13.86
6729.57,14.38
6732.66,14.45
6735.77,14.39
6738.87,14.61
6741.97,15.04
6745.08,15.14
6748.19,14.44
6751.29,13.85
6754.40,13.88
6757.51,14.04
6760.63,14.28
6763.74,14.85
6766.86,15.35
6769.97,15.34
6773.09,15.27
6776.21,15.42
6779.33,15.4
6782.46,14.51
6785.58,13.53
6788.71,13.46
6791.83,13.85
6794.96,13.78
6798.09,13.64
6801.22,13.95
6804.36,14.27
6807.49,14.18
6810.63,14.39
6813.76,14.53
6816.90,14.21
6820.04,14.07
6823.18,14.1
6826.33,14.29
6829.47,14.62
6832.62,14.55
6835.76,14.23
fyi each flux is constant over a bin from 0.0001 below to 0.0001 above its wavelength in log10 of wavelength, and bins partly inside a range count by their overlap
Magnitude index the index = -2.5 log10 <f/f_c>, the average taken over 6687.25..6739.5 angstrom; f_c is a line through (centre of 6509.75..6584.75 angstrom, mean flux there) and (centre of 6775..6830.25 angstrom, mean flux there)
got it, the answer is 0.15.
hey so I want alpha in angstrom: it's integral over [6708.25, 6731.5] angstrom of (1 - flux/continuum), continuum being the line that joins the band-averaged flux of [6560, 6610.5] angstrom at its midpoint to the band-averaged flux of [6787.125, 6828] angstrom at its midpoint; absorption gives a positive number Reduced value 3.4 angstrom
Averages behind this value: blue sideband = 21.6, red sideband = 14.1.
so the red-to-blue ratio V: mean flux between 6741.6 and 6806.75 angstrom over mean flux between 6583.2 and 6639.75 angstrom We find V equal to 0.70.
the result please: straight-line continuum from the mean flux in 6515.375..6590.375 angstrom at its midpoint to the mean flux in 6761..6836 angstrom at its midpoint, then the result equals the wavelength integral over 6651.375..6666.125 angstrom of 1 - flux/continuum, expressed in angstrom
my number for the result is 1.89 angstrom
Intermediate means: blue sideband 22.7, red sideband 14.4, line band 16.7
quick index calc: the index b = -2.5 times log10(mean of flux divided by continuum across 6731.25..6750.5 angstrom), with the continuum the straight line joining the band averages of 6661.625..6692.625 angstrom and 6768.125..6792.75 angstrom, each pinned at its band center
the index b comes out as 0.055 mag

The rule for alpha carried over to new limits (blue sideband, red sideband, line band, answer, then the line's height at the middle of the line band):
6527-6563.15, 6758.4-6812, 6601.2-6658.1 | 1.99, 20.2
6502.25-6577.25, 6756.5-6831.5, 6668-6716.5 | 4.07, 17.7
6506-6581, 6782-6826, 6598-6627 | -0.41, 20.4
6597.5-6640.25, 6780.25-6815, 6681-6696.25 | 2.19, 17.9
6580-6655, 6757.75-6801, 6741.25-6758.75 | 1.30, 15.5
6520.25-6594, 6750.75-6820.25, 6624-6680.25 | 3.05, 19.2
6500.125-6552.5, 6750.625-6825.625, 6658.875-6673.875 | 0.77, 18.3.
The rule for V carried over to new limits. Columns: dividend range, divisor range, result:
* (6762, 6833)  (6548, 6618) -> 0.67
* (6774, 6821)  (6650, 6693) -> 0.85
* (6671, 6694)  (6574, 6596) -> 0.76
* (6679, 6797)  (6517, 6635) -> 0.68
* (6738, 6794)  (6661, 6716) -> 0.89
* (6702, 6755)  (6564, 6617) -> 0.69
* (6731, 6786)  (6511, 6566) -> 0.63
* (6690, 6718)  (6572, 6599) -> 0.74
